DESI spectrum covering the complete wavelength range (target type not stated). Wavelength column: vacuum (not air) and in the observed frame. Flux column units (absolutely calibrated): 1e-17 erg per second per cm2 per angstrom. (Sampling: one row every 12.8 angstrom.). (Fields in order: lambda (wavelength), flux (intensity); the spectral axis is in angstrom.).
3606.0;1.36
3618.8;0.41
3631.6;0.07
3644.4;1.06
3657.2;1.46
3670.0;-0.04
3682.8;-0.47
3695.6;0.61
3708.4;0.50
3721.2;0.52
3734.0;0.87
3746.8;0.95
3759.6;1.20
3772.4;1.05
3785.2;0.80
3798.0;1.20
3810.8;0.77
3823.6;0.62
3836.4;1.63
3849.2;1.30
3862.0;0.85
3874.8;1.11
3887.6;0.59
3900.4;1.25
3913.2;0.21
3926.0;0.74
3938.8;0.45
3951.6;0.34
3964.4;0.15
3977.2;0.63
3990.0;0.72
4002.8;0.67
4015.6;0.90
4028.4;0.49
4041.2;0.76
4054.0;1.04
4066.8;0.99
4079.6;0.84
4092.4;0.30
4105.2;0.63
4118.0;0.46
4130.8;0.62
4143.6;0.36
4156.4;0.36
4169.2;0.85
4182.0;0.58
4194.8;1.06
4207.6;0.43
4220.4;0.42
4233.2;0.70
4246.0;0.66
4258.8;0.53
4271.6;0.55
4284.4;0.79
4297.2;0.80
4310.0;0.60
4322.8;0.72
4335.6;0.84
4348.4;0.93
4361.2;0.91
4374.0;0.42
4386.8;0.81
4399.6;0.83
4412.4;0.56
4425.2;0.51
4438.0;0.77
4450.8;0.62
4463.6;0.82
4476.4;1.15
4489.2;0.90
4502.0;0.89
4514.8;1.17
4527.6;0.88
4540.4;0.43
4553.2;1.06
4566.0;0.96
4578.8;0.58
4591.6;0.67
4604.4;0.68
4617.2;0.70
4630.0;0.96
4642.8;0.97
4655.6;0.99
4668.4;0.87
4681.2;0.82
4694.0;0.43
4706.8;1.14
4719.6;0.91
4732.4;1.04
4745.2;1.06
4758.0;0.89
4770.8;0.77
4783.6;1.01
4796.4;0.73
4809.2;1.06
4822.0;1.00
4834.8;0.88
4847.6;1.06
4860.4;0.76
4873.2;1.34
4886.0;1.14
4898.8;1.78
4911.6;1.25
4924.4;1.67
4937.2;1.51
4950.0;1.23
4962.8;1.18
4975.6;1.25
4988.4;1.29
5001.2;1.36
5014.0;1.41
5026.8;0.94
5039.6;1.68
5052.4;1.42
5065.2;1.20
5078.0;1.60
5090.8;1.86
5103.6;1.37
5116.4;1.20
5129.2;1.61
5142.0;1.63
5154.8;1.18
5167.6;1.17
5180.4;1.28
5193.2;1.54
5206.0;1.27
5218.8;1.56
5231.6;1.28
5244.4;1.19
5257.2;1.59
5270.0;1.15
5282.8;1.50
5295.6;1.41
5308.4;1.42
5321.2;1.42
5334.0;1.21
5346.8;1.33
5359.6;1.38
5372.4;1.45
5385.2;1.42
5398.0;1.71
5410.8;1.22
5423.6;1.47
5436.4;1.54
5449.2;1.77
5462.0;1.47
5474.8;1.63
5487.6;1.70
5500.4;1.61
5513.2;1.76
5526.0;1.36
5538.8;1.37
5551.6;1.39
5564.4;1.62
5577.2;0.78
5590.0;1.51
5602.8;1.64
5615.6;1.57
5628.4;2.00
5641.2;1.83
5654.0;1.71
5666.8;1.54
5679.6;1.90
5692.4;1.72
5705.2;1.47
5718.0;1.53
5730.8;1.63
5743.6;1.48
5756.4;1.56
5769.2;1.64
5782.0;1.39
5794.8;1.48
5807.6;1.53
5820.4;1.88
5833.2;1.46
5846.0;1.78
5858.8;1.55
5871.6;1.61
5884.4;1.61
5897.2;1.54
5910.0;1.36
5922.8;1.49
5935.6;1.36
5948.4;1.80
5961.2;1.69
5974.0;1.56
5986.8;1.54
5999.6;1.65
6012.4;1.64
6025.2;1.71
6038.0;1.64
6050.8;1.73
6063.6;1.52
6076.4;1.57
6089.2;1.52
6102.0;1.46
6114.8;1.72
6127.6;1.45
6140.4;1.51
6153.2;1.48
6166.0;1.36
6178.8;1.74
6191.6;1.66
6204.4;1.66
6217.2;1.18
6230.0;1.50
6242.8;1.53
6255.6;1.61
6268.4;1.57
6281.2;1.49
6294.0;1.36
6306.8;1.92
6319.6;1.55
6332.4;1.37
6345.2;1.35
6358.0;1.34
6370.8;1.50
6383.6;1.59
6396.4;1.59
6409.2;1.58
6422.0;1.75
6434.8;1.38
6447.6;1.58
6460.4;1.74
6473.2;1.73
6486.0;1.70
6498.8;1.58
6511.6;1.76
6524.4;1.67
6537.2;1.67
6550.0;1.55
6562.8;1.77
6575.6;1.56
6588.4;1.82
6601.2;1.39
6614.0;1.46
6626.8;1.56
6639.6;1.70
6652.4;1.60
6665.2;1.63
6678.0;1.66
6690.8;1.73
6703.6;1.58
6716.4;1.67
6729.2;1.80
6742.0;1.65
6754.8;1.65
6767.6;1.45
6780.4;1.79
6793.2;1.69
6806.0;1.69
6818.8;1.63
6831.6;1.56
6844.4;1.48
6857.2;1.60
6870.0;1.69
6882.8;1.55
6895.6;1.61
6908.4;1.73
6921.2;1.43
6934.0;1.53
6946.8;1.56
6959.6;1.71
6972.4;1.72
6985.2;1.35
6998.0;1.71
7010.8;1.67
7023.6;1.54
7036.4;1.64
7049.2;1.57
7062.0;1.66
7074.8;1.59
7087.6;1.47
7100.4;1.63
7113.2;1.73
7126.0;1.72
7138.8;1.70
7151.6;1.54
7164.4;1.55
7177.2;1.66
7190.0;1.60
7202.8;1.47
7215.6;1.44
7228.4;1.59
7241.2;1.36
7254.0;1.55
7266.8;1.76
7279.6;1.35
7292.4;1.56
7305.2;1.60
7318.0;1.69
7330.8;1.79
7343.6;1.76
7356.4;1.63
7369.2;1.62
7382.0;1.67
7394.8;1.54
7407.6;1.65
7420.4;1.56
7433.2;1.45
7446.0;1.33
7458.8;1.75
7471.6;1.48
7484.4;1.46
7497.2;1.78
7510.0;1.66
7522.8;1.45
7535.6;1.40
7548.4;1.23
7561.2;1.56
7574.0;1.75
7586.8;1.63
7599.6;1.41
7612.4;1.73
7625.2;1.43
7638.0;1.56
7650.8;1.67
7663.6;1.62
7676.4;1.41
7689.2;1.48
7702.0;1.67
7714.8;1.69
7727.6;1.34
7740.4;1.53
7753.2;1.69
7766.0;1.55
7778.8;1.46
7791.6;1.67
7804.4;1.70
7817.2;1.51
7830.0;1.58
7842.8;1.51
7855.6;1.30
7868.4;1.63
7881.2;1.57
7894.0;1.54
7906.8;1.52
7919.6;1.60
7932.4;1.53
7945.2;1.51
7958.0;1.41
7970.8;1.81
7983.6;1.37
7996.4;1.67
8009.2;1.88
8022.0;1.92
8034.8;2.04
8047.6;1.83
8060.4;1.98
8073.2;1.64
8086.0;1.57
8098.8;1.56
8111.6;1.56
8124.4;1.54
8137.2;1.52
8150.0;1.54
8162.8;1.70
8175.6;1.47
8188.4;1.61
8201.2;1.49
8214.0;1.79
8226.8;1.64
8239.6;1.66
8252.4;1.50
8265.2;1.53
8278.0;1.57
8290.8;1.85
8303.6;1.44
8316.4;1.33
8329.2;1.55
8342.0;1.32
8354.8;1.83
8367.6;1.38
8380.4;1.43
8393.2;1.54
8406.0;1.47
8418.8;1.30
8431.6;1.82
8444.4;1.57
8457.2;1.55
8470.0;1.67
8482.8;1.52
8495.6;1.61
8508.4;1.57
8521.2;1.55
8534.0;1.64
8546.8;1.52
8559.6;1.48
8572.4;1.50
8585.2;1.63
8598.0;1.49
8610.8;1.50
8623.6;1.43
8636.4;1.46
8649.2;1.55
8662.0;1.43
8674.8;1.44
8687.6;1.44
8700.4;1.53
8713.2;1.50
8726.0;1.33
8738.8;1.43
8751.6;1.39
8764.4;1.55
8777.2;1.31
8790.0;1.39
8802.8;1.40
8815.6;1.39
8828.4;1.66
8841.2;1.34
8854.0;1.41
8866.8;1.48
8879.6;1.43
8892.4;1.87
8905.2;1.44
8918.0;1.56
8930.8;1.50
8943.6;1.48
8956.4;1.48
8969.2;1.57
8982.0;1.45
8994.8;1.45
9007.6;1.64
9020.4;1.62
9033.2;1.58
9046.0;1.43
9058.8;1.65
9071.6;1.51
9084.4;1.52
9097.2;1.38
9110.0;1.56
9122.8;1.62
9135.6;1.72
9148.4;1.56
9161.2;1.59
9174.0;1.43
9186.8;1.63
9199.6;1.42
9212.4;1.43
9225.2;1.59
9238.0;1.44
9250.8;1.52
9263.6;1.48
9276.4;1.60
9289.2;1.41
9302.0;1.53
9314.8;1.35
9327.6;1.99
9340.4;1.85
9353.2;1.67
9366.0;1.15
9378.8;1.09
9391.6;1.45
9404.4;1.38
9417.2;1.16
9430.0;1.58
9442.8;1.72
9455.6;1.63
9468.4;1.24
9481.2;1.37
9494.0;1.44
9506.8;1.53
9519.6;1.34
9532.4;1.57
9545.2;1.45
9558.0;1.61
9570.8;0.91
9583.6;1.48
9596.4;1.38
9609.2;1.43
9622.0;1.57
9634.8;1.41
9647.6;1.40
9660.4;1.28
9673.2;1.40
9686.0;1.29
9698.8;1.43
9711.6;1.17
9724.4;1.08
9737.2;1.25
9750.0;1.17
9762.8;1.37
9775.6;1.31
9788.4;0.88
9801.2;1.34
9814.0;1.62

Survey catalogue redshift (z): 0.223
